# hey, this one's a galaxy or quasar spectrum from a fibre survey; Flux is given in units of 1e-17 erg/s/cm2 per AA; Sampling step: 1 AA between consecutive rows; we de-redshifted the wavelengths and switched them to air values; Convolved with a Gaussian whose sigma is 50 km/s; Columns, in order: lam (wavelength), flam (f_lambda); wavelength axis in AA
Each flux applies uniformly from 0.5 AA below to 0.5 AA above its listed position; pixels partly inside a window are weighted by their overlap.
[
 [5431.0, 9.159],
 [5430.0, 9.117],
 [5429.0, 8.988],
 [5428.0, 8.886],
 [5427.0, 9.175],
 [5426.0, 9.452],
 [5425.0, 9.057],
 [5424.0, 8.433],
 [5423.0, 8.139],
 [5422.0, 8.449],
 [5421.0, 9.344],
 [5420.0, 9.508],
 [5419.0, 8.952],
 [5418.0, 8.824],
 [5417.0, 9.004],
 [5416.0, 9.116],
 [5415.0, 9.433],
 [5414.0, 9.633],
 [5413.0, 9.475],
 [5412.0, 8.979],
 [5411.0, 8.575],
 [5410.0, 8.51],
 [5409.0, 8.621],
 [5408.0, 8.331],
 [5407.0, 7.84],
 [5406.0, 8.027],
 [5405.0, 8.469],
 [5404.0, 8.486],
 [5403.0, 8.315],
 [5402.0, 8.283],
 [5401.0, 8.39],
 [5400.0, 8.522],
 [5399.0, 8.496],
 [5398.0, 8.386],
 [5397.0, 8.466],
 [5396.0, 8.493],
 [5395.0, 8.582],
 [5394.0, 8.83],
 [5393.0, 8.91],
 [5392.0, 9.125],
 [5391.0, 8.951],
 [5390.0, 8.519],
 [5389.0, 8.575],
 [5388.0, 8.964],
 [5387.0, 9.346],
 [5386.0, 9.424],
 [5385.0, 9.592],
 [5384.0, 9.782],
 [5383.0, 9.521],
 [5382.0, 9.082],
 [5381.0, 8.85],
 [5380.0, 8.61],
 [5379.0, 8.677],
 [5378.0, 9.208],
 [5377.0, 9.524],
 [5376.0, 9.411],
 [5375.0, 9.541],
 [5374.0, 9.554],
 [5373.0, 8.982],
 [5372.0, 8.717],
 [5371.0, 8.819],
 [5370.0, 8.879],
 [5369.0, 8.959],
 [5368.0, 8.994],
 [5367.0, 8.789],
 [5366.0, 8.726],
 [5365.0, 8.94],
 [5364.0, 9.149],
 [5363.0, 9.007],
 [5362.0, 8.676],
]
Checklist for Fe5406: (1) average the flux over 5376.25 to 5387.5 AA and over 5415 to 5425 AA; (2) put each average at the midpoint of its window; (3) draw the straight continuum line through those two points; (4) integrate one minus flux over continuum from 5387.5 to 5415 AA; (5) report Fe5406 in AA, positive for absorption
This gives 1.3 AA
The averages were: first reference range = 9.24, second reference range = 8.9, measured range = 8.64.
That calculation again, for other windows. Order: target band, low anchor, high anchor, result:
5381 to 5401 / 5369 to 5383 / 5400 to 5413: -0.3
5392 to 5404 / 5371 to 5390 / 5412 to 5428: 0.8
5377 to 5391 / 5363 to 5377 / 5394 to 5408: -0.6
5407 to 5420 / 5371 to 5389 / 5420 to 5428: 0.1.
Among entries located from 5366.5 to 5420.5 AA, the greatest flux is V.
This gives 9.782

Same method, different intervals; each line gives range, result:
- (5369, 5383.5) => 9.554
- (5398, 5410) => 8.621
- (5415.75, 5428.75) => 9.508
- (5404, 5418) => 9.633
